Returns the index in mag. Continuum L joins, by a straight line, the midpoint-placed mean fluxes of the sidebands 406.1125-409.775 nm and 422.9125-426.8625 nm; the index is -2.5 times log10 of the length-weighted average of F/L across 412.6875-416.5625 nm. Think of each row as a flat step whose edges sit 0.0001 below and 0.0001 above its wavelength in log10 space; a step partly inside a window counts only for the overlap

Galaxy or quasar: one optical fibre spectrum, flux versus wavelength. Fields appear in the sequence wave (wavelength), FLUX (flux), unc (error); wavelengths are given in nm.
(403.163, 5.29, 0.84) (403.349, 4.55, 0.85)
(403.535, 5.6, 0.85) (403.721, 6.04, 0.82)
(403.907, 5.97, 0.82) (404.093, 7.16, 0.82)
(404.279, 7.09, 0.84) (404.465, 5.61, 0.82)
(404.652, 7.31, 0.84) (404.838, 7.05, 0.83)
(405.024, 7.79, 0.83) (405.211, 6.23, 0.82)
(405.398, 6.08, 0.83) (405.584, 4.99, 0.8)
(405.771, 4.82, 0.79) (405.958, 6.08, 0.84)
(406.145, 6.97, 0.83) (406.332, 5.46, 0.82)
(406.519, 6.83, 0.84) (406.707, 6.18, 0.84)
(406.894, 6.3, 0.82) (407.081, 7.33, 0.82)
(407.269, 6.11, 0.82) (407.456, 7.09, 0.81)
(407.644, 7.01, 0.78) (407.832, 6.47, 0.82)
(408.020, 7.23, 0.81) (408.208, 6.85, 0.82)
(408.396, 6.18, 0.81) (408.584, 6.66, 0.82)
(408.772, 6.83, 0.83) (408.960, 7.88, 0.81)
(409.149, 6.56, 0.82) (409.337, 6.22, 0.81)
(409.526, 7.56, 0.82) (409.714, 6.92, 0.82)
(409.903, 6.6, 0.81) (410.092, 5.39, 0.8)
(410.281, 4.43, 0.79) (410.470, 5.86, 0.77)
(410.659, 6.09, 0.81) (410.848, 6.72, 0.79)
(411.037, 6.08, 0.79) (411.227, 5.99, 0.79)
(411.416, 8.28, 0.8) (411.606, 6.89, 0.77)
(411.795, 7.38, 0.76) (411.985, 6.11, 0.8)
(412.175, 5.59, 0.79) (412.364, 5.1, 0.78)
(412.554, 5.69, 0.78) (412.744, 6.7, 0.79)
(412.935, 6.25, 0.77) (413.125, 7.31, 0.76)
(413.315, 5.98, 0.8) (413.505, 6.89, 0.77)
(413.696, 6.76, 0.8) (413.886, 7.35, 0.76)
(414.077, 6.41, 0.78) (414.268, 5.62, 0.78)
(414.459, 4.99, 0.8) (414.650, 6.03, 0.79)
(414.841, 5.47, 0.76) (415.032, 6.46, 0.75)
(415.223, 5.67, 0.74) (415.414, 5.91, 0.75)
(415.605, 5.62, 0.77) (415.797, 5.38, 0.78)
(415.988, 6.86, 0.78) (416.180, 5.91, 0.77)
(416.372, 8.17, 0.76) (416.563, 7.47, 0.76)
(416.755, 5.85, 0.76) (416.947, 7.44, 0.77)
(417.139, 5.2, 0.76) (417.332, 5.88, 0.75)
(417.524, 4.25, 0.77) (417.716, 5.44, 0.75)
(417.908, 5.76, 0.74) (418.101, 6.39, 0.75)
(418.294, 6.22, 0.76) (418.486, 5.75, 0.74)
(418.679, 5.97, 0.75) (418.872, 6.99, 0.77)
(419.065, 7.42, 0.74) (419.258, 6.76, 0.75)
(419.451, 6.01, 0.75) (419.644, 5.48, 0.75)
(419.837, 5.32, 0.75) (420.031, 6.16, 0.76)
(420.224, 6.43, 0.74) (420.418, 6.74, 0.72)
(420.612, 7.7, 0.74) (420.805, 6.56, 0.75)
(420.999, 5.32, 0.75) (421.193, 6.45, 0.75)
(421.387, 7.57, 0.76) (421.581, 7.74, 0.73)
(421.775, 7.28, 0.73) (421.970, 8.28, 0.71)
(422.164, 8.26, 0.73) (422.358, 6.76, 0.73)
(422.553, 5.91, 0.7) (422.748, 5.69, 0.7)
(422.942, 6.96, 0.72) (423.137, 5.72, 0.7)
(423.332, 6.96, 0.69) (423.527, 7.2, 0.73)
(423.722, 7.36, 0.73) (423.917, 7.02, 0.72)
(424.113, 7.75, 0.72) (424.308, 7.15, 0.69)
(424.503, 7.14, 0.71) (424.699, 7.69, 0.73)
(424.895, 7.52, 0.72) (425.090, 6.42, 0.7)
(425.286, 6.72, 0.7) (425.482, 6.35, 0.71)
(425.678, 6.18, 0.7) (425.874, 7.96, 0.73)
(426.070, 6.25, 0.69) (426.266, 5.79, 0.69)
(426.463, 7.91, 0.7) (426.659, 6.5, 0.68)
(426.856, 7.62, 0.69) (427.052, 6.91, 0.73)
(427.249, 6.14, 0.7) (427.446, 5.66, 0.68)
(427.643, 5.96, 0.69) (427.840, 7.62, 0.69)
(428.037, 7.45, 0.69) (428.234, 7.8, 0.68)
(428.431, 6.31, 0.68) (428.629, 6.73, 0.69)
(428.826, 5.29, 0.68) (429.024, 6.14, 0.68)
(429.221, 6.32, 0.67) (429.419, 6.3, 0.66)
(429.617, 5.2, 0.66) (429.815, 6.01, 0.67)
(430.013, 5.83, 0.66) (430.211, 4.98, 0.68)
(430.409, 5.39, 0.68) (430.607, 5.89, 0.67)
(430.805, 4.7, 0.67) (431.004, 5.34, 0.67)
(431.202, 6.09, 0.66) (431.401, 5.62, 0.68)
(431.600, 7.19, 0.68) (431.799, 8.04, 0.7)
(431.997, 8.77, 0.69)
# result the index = 0.08 mag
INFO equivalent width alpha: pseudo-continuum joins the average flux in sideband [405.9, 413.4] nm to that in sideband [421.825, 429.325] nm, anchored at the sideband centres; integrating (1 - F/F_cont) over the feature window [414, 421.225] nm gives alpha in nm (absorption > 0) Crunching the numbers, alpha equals 0.56 nm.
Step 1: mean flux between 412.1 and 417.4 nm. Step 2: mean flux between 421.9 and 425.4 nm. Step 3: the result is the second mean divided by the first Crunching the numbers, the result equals 1.1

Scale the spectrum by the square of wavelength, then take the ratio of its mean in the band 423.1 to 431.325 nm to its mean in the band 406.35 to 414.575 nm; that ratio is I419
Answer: 1.1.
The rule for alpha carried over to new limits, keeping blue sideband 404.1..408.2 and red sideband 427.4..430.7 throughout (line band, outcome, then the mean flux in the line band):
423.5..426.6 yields -0.388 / 7.01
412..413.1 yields 0.074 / 5.98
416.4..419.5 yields 0.055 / 6.22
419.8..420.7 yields -0.033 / 6.53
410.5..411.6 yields -0.030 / 6.61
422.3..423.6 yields -0.036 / 6.43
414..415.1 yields 0.099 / 5.8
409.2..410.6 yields 0.064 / 6.15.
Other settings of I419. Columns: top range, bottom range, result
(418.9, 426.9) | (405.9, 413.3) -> 1.12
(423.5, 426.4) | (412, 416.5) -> 1.19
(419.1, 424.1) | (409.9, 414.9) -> 1.13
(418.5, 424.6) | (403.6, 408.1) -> 1.13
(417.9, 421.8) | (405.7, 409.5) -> 1.04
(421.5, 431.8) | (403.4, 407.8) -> 1.14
